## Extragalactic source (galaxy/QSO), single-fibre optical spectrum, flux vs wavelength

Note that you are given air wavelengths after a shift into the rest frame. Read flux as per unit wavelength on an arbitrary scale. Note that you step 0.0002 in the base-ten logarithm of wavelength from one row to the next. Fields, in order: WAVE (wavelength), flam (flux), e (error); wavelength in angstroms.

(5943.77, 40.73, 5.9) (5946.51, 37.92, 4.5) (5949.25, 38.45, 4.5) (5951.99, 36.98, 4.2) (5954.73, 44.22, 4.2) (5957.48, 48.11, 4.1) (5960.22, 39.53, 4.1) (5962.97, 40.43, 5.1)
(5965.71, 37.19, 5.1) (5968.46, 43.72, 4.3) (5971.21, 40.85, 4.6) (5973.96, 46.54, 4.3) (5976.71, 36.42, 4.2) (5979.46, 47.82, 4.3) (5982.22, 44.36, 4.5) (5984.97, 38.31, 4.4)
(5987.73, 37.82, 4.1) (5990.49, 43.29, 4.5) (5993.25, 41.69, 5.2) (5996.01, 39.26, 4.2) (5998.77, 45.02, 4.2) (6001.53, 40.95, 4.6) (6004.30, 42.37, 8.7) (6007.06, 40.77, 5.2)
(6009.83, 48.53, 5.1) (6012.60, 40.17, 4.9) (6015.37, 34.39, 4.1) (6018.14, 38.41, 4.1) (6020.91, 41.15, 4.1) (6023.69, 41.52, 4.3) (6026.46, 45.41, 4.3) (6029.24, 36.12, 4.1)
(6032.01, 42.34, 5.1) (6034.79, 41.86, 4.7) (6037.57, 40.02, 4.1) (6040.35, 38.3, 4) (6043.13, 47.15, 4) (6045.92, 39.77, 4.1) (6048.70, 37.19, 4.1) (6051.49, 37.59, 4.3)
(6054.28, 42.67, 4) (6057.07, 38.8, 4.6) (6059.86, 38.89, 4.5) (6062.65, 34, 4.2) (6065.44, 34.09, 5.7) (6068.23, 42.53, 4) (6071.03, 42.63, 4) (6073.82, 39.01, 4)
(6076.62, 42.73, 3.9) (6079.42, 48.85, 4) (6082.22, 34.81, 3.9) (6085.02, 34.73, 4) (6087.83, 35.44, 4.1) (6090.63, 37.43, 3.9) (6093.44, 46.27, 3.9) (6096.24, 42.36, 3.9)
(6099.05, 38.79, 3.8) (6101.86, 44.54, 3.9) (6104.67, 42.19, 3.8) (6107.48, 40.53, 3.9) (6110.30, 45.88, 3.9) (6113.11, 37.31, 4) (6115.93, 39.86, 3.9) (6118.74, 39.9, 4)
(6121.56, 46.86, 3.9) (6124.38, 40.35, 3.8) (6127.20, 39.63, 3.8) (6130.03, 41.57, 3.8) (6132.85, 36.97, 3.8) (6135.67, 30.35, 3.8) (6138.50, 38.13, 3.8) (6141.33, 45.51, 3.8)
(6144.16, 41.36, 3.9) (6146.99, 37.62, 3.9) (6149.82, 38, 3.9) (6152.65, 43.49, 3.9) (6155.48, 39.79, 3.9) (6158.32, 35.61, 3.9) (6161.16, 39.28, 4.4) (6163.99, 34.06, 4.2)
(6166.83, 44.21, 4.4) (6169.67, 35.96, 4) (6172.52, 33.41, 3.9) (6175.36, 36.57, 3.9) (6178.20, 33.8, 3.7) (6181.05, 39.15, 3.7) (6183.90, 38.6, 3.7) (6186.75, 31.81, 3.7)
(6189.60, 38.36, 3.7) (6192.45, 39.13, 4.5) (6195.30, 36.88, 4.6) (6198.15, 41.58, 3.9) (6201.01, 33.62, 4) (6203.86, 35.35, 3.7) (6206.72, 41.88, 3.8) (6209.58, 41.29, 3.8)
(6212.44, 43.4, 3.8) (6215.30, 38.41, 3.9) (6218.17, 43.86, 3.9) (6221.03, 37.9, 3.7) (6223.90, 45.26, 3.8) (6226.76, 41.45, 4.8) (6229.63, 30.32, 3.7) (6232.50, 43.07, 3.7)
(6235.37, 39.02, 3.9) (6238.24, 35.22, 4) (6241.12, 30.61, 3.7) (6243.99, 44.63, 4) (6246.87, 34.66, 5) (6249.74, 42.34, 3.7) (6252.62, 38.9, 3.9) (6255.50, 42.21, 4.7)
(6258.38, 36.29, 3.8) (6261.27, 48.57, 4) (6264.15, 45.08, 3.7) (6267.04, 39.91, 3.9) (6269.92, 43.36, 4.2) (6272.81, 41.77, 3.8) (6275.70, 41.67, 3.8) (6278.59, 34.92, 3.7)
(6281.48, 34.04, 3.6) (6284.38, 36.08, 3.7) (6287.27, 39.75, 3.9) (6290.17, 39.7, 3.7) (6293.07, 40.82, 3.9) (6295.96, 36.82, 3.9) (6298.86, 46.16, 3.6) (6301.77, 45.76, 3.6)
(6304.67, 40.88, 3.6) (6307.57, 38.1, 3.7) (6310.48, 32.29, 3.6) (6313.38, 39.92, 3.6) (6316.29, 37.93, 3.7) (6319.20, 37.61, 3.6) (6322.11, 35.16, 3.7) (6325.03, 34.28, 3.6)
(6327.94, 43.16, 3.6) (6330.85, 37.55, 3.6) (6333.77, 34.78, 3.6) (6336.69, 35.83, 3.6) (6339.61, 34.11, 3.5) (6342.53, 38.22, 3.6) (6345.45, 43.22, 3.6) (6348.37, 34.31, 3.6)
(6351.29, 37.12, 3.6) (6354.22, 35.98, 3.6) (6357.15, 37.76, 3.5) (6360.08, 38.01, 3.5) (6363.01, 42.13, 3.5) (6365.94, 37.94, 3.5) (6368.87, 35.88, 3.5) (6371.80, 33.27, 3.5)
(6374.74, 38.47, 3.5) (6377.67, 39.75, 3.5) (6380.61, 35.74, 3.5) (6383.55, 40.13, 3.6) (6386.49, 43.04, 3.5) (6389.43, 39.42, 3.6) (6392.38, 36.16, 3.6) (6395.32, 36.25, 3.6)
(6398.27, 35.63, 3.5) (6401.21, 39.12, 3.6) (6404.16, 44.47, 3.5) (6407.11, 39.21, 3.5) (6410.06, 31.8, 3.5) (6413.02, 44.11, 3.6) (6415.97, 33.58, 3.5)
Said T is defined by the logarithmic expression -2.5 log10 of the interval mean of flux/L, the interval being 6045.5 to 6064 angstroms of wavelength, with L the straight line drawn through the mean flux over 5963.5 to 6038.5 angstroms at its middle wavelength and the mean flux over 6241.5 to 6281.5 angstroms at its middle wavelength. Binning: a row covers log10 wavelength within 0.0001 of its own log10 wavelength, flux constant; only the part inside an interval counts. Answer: 0.08 mag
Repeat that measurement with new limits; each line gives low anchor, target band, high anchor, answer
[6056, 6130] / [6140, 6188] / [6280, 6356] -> 0.04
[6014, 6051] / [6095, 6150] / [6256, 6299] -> -0.01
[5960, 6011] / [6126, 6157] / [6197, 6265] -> 0.03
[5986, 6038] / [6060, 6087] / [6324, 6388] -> 0.04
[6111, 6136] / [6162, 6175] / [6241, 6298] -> 0.08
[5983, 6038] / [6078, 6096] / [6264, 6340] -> 0.02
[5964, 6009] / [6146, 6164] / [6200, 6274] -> 0.05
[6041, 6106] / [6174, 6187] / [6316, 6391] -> 0.08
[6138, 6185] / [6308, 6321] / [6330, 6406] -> 0.03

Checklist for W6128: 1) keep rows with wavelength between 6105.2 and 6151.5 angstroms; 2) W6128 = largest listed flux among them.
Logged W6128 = 46.86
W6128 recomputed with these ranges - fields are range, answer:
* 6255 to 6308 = 48.57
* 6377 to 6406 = 44.47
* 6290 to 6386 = 46.16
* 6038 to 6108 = 48.85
